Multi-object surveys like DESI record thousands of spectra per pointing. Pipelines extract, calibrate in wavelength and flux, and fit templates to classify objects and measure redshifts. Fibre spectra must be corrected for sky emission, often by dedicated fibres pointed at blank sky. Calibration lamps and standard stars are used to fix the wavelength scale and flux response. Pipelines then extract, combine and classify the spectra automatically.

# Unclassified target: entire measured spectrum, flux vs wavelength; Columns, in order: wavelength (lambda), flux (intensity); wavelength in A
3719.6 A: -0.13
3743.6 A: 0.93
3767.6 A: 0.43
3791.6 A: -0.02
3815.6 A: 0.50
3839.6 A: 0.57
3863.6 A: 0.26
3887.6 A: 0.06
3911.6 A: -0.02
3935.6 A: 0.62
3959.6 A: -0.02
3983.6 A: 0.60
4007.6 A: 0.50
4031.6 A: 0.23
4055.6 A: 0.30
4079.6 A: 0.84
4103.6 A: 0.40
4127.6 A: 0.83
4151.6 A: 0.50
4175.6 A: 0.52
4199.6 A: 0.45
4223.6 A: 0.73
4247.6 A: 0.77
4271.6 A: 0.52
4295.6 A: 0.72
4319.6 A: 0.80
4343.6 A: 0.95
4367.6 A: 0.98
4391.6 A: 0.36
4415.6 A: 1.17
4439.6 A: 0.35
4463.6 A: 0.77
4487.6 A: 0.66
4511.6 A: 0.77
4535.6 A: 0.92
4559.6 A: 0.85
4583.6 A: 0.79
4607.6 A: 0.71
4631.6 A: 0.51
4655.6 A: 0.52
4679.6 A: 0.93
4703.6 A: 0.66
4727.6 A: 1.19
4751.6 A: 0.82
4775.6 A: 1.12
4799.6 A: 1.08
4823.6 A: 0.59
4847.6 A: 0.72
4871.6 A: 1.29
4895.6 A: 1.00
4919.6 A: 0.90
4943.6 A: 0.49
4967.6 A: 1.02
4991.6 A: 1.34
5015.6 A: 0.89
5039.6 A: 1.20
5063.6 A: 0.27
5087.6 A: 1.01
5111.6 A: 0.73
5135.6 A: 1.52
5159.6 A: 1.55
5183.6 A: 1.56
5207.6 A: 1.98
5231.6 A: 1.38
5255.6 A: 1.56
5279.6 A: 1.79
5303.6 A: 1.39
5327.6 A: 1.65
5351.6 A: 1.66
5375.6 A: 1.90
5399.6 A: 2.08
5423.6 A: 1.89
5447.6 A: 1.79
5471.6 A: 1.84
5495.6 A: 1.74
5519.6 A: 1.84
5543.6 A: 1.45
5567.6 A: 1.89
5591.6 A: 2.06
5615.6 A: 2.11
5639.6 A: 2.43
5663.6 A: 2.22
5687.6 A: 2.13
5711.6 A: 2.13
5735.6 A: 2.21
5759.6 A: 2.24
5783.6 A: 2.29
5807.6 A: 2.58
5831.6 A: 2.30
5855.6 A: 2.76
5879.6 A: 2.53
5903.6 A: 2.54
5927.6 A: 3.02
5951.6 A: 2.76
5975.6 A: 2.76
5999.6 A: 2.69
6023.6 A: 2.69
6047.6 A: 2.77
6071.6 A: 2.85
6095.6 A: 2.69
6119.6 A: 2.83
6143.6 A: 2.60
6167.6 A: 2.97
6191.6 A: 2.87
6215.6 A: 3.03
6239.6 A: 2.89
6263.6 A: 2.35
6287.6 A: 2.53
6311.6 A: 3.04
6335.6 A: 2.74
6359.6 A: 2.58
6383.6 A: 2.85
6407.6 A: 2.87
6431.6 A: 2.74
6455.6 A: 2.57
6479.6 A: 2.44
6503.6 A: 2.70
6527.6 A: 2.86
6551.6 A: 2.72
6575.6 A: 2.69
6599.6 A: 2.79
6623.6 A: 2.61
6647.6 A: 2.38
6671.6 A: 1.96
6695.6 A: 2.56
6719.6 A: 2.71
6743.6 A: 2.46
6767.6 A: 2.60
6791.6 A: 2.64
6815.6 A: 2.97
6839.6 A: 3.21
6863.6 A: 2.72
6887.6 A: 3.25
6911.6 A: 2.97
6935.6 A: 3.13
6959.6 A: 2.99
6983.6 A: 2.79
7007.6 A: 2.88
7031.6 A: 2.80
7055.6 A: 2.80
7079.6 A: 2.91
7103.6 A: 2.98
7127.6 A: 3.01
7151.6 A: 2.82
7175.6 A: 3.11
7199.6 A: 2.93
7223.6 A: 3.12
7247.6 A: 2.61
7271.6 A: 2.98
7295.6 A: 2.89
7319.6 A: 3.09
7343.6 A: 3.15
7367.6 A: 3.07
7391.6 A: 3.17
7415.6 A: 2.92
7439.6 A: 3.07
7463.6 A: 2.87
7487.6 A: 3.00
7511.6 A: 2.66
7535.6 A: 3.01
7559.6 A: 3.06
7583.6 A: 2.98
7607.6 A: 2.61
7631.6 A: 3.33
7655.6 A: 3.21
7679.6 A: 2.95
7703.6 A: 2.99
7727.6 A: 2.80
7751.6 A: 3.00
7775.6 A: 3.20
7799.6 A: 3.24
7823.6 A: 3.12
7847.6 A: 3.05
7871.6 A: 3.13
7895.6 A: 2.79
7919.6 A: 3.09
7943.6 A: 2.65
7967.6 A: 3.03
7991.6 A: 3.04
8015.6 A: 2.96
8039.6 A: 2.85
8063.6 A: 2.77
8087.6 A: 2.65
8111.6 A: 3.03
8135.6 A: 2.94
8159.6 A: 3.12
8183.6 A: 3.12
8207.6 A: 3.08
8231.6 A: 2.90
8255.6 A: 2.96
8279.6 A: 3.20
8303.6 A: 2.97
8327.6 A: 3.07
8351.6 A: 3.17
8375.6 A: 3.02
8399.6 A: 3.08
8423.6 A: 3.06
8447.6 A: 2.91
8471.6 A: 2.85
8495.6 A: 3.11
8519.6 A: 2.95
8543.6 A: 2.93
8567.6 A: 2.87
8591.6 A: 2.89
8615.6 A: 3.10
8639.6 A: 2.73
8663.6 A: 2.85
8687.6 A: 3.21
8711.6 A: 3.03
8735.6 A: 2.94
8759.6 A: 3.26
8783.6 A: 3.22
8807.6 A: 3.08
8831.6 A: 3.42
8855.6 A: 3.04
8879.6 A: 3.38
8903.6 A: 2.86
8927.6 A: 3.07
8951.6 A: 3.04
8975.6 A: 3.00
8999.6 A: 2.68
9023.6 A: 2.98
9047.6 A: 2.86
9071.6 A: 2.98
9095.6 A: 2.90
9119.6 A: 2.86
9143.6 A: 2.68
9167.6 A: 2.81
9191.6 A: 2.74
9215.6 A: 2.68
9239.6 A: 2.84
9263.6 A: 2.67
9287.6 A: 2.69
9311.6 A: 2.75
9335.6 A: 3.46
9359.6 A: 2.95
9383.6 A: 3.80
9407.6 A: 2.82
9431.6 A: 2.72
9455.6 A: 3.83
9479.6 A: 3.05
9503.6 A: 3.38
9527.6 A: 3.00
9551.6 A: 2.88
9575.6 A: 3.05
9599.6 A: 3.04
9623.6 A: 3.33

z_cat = 0.289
